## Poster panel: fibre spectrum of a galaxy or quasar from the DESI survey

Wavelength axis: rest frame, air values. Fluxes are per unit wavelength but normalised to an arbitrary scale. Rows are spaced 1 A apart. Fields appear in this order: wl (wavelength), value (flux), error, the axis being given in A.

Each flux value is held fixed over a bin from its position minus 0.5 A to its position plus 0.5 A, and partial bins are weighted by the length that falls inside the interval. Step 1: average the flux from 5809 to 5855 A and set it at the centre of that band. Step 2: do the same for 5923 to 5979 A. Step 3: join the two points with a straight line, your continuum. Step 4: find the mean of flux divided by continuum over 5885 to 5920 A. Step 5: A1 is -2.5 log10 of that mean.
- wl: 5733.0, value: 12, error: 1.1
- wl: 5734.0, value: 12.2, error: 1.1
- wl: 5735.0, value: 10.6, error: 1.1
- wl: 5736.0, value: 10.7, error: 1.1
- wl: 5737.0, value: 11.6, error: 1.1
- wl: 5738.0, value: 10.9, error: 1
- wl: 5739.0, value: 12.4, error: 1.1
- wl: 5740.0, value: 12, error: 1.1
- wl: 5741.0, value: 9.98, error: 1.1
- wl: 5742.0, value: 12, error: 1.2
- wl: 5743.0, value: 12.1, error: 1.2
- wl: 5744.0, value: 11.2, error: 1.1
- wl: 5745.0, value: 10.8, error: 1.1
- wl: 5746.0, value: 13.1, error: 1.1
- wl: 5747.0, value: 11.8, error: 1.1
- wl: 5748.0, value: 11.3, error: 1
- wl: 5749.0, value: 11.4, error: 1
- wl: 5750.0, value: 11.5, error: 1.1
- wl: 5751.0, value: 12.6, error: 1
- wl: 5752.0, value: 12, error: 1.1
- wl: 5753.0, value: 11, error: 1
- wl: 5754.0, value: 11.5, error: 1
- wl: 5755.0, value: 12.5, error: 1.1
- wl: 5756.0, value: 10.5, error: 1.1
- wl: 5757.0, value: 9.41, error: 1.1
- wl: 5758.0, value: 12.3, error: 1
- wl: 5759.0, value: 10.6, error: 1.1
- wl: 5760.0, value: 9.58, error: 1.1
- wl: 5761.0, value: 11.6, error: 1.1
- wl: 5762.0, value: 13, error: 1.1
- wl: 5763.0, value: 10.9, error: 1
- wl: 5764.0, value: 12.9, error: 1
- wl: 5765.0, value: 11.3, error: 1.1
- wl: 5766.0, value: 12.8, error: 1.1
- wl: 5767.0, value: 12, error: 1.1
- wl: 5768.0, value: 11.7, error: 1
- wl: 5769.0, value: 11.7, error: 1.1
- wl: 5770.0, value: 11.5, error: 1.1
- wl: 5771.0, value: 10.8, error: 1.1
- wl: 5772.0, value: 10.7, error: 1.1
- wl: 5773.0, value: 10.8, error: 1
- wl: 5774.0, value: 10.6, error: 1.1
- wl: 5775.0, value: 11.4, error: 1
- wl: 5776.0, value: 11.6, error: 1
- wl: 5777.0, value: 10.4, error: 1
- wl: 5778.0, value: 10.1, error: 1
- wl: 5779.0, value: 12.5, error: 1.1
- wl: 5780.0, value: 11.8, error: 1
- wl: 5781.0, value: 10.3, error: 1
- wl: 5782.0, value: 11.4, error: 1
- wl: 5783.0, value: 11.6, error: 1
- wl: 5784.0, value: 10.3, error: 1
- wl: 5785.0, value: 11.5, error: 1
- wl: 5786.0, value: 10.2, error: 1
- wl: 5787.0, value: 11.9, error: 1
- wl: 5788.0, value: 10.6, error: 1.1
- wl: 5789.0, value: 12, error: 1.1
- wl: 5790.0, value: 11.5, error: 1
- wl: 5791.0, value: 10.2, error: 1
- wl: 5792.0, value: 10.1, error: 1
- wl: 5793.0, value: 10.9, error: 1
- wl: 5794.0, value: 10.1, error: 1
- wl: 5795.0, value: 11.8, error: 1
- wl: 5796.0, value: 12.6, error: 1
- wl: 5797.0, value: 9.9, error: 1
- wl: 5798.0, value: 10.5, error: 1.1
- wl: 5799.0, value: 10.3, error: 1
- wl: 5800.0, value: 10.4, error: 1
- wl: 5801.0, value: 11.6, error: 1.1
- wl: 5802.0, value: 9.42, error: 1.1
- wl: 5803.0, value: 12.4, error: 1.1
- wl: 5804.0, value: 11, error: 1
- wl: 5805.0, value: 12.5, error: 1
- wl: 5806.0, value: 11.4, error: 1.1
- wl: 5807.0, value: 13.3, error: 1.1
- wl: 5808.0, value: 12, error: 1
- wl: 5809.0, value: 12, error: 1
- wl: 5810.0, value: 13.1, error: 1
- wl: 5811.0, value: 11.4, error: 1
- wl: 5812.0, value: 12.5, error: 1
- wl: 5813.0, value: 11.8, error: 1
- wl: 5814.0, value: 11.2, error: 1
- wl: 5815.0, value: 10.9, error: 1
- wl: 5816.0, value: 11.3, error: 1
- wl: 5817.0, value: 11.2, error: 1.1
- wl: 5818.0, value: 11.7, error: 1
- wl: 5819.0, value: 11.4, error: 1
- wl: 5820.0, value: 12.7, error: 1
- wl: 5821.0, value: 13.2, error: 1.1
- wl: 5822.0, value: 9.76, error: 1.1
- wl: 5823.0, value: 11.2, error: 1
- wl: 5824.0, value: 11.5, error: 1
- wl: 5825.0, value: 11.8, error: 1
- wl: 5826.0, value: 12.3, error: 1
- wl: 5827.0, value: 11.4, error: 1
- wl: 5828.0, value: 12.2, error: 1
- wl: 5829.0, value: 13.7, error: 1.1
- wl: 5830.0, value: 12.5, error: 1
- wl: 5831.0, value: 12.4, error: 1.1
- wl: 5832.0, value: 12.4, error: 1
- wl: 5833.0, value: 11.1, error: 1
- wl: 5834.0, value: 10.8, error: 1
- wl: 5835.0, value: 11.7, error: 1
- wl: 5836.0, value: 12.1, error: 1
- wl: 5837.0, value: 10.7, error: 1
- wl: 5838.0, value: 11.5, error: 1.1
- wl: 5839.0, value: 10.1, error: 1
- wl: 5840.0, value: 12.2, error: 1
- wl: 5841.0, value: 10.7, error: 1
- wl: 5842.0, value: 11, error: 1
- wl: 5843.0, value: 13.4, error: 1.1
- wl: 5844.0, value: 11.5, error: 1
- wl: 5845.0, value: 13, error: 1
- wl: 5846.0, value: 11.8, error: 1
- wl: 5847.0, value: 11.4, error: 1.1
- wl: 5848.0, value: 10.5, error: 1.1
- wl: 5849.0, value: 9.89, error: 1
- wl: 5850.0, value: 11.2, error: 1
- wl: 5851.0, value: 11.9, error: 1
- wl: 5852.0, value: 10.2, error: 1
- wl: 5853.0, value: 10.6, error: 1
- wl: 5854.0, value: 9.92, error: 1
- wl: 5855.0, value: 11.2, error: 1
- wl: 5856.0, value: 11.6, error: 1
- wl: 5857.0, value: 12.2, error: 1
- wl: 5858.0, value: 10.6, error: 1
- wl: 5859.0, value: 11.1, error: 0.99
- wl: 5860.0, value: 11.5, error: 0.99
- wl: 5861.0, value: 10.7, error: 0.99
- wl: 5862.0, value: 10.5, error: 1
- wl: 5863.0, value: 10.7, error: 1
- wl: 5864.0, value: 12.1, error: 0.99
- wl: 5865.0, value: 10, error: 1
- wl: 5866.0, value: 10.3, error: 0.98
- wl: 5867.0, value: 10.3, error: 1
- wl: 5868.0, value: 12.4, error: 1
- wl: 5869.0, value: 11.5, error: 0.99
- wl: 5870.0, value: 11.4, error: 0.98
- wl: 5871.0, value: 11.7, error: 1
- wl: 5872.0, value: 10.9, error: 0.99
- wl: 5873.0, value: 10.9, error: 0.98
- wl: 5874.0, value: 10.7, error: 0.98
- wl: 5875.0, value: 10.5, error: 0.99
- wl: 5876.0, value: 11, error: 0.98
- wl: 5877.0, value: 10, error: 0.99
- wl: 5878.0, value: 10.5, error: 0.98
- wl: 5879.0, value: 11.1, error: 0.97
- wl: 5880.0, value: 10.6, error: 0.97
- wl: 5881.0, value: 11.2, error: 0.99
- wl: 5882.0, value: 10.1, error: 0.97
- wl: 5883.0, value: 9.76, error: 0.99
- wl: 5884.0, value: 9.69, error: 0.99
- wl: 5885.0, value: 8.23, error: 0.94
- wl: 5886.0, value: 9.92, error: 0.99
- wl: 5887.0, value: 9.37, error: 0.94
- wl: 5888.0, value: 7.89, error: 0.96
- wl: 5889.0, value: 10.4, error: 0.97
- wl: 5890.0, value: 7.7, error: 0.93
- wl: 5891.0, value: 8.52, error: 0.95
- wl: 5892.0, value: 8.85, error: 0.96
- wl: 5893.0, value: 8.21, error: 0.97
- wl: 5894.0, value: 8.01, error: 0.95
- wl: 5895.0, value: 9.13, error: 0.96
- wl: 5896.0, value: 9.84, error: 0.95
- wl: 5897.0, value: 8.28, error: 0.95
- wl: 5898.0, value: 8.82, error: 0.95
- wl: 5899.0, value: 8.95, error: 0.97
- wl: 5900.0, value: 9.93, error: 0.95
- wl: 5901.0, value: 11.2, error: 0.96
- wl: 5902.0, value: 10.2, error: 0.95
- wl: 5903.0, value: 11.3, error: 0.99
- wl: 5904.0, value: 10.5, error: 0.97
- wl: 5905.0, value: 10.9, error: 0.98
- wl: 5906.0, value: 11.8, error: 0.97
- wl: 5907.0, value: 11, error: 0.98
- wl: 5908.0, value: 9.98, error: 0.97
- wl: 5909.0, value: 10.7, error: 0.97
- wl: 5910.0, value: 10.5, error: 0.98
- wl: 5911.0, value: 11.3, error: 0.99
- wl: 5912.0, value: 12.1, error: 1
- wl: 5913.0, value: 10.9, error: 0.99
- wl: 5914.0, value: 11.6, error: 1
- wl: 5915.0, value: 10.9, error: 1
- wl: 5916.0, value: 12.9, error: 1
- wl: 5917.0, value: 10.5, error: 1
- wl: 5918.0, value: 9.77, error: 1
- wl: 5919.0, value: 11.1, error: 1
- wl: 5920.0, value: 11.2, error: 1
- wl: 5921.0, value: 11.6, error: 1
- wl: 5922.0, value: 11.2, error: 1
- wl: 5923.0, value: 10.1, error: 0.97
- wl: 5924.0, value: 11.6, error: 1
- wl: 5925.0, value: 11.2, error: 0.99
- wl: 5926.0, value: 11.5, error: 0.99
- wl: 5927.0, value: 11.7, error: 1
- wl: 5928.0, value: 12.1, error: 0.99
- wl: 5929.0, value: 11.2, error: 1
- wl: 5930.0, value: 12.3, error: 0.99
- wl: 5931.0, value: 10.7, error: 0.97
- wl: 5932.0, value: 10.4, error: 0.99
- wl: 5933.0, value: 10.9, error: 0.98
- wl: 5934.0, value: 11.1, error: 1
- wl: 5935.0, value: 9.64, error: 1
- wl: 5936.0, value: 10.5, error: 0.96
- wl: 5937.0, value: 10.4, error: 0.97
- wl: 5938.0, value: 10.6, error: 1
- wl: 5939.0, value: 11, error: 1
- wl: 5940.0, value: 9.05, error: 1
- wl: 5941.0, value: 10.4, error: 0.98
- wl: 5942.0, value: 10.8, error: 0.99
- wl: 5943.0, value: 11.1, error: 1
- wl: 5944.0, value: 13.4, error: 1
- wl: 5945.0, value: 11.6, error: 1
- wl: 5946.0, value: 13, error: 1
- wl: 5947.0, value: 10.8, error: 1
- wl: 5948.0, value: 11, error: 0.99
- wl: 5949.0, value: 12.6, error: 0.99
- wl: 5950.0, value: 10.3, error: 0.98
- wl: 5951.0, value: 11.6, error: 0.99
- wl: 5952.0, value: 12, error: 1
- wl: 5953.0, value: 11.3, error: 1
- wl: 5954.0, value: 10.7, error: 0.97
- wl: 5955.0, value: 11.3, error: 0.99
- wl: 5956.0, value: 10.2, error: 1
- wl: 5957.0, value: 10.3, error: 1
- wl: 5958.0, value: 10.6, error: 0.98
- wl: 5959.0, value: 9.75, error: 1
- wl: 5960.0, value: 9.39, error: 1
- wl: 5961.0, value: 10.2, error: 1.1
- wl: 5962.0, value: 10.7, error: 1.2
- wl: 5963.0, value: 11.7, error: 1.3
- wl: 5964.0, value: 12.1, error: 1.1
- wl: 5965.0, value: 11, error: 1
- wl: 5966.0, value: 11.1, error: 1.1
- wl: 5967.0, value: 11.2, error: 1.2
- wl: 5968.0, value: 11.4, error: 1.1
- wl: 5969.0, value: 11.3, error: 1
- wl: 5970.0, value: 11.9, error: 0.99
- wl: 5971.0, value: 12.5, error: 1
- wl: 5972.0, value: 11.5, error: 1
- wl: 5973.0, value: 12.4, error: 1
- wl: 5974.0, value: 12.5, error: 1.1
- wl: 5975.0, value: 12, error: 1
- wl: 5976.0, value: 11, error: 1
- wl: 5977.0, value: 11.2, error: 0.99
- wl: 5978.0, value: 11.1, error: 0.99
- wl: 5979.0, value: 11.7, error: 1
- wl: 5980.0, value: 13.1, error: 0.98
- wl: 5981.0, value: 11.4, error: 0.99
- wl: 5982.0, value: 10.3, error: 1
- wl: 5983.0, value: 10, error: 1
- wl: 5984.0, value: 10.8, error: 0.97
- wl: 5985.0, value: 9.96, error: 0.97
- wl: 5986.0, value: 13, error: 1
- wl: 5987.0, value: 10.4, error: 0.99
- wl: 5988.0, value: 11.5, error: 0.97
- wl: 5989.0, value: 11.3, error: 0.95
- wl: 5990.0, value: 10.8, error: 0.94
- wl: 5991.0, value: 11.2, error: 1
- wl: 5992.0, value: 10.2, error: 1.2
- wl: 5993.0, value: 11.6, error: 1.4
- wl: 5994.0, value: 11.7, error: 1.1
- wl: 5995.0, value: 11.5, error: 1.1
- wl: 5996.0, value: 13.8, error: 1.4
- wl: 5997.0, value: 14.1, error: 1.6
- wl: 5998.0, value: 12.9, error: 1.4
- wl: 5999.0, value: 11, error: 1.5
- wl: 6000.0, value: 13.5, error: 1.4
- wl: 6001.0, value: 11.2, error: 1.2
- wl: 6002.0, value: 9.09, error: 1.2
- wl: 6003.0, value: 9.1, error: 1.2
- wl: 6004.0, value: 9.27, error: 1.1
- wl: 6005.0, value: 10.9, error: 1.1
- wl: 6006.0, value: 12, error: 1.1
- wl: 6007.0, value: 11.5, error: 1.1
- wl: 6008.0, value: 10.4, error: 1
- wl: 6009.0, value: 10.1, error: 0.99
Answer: 0.13 mag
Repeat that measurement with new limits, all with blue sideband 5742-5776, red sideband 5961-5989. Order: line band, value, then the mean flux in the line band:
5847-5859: 0.05 mag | 10.9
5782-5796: 0.04 mag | 11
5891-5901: 0.26 mag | 8.99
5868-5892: 0.13 mag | 10.2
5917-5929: 0.03 mag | 11.2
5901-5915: 0.04 mag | 11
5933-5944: 0.08 mag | 10.6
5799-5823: -0.01 mag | 11.6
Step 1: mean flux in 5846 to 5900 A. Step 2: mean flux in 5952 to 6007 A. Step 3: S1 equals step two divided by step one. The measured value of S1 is 1.10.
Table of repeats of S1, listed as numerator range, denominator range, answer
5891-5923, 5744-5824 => 0.91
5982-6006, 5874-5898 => 1.18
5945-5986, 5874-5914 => 1.12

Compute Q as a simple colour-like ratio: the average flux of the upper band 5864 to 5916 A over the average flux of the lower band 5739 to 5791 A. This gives 0.9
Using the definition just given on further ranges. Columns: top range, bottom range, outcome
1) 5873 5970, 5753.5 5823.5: 0.94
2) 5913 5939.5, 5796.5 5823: 0.96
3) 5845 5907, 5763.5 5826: 0.91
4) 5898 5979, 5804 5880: 0.97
